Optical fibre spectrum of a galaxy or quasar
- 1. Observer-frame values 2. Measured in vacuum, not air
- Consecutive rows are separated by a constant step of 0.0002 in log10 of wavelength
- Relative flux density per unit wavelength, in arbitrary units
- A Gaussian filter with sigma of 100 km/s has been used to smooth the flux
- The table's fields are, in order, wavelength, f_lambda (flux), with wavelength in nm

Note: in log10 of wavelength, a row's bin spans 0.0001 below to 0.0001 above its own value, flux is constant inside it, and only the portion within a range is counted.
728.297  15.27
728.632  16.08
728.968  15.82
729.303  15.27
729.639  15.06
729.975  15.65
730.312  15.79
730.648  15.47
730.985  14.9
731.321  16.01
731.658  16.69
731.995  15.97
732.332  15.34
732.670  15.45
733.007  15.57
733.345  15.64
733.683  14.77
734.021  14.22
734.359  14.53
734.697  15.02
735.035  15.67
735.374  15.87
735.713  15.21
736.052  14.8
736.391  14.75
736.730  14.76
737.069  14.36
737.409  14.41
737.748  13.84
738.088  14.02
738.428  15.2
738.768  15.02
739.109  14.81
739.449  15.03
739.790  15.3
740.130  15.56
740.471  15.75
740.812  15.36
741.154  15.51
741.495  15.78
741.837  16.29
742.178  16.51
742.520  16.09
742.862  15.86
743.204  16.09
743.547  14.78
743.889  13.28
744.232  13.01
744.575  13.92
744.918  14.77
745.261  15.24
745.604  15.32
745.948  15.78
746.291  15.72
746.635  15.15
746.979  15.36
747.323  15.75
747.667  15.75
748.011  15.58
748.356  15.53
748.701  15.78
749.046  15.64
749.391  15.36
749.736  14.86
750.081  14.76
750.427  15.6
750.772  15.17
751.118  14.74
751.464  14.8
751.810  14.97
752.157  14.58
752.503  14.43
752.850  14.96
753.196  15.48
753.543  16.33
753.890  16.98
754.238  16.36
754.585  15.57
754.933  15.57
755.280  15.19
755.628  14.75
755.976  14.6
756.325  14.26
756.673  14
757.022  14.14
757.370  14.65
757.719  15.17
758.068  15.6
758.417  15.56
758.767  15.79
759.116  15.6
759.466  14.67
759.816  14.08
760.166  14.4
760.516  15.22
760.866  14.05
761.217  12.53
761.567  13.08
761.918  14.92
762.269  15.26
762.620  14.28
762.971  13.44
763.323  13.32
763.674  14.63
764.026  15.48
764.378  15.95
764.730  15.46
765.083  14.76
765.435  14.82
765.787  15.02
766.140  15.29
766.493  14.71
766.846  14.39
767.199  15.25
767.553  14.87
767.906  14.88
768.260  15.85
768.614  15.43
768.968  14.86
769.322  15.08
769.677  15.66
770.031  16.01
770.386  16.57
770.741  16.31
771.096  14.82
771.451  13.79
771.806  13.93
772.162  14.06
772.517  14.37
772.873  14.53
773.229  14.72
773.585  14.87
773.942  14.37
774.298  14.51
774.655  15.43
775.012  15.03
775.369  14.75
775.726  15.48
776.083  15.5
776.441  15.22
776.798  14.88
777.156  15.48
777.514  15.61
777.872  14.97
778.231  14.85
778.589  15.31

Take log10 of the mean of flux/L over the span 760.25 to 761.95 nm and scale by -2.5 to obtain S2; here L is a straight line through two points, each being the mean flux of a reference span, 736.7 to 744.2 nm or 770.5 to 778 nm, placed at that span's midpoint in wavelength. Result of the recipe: 0.08 mag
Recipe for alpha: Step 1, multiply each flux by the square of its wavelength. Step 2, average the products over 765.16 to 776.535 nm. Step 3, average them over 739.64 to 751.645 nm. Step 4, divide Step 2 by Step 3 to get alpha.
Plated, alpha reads 1.0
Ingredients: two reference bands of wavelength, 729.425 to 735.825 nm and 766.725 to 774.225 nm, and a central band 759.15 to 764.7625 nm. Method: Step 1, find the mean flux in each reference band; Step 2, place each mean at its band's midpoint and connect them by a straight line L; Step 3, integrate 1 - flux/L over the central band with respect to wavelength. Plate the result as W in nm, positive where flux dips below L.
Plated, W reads 0.24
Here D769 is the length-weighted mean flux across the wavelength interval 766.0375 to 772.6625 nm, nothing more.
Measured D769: 15.1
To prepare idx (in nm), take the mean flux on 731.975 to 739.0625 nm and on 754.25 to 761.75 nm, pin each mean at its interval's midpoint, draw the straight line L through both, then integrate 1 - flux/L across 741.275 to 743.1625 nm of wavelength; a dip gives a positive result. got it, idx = -0.15 nm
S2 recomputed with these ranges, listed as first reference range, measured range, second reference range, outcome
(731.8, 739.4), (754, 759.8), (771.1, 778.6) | -0.01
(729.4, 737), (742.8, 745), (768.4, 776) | 0.06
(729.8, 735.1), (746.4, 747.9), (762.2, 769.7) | -0.02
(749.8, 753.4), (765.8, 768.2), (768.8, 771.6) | 0.03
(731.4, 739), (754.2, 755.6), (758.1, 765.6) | -0.05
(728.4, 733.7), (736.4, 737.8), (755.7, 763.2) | 0.07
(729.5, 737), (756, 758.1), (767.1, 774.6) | 0.04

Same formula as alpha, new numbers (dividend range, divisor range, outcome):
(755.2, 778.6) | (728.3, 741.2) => 1.06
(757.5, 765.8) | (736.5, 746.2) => 1.03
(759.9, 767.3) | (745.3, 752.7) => 0.99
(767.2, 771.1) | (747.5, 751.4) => 1.07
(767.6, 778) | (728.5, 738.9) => 1.10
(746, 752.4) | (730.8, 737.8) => 1.05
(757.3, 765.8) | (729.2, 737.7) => 1.04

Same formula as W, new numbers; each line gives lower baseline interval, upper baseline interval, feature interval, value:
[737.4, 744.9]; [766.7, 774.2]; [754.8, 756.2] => 0.00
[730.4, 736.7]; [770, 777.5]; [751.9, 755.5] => -0.09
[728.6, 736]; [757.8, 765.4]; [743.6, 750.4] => -0.02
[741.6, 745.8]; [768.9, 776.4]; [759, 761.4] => 0.11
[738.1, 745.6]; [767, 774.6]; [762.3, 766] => 0.07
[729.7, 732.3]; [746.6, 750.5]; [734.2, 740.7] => 0.28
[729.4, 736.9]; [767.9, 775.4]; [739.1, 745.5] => 0.01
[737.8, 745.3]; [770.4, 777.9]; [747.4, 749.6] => -0.08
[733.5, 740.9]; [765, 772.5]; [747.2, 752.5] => -0.09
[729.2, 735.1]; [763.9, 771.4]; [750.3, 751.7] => 0.03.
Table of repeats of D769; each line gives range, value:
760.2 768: 14.6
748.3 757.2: 15.2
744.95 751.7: 15.3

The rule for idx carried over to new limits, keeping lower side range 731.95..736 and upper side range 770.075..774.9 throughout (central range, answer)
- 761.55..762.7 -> 0.03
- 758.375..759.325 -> -0.04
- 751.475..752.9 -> 0.03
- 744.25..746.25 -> 0.03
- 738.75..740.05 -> 0.01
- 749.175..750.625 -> -0.01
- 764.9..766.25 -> -0.01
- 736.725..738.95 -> 0.10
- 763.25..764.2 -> 0.02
